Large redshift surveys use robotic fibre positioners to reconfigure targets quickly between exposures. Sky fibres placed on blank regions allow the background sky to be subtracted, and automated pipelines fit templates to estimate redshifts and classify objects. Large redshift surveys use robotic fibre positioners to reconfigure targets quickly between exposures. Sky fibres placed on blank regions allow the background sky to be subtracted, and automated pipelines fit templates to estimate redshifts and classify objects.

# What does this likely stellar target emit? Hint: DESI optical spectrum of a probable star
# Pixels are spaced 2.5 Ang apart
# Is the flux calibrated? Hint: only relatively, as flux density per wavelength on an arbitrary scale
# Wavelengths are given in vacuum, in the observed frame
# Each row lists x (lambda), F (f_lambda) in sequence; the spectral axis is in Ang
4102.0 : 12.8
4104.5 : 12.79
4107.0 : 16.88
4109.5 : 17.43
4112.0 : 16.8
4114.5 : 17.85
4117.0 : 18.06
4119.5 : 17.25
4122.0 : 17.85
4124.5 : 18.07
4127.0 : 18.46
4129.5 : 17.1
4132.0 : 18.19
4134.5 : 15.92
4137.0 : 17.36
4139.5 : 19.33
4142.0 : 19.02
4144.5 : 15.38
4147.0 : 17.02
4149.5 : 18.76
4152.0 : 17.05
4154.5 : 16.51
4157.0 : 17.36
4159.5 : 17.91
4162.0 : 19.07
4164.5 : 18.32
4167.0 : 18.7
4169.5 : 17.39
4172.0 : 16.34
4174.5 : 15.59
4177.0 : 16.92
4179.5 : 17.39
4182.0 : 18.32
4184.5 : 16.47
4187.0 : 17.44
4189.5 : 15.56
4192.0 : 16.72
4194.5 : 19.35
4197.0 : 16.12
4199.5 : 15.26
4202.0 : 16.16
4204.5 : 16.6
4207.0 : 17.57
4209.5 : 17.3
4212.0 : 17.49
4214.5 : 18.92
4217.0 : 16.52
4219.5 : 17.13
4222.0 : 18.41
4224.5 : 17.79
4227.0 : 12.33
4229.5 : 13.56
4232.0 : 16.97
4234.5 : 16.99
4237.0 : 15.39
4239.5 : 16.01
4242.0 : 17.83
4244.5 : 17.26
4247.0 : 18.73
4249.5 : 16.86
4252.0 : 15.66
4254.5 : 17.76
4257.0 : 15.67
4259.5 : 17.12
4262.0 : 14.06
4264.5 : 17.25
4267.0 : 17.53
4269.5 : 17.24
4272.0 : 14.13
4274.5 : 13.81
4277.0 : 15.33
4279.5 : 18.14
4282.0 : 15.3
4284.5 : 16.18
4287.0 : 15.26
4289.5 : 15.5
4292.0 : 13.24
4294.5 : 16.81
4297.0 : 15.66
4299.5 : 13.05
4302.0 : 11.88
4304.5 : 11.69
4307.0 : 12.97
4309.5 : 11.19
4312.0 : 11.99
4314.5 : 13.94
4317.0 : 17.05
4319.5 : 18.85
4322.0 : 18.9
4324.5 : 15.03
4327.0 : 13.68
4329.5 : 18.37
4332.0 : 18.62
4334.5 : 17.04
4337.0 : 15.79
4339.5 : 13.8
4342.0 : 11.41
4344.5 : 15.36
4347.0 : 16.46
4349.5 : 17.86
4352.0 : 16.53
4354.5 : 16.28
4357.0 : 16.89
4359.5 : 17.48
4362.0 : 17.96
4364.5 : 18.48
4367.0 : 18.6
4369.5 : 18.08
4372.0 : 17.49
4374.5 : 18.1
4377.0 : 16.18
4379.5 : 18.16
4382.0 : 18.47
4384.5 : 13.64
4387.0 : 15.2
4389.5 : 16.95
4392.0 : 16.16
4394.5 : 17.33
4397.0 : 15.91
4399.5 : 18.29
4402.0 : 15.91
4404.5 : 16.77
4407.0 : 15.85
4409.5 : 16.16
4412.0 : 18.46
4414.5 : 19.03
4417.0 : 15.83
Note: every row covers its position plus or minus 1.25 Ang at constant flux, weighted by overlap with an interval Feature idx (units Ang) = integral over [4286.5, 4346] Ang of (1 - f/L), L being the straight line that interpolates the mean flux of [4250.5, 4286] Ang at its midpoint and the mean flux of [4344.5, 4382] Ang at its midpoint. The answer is 6.7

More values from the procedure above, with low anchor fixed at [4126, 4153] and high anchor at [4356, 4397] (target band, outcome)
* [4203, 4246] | 1.8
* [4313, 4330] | 0.9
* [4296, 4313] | 4.6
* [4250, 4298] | 4.0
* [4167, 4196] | 0.7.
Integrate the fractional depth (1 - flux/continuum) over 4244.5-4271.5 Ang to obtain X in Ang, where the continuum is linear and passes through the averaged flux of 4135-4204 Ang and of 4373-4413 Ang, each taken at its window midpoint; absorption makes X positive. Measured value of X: 0.5 Ang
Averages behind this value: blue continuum 17.3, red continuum 16.7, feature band 16.7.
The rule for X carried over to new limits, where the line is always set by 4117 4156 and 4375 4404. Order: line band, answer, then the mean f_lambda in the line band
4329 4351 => 1.0 Ang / 16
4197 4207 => 0.6 Ang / 16.2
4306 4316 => 2.5 Ang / 12.6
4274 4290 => 1.2 Ang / 15.7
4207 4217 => -0.2 Ang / 17.7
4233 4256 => 0.3 Ang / 16.9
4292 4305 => 2.4 Ang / 13.9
